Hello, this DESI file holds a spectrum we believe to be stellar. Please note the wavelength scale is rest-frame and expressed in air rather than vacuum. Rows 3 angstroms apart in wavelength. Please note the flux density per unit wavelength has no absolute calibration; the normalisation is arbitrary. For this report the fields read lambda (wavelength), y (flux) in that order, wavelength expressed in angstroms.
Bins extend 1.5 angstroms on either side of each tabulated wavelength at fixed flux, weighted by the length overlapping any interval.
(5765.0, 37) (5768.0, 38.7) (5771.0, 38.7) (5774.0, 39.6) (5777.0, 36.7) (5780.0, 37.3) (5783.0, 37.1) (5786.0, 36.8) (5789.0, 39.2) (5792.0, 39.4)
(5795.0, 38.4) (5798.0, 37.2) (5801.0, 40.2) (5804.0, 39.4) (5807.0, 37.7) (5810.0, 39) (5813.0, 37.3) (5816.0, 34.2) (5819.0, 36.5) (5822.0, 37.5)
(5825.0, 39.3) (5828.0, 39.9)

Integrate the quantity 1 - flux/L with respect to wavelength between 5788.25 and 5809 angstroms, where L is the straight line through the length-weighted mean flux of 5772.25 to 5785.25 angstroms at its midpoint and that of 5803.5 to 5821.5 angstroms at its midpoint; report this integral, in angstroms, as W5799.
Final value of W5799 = -0.8 angstroms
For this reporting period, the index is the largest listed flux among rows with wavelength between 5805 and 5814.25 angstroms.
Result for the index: 39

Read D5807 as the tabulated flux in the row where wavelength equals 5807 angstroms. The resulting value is 37.7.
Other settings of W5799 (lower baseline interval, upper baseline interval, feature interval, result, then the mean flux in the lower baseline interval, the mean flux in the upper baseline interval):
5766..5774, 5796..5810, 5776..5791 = 0.5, 38.8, 38.7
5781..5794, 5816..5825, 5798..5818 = -0.3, 38.1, 36.9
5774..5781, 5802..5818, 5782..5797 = -0.3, 37.5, 37.6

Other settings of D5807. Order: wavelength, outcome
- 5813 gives 37.3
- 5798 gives 37.2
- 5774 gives 39.6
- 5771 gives 38.7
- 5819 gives 36.5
